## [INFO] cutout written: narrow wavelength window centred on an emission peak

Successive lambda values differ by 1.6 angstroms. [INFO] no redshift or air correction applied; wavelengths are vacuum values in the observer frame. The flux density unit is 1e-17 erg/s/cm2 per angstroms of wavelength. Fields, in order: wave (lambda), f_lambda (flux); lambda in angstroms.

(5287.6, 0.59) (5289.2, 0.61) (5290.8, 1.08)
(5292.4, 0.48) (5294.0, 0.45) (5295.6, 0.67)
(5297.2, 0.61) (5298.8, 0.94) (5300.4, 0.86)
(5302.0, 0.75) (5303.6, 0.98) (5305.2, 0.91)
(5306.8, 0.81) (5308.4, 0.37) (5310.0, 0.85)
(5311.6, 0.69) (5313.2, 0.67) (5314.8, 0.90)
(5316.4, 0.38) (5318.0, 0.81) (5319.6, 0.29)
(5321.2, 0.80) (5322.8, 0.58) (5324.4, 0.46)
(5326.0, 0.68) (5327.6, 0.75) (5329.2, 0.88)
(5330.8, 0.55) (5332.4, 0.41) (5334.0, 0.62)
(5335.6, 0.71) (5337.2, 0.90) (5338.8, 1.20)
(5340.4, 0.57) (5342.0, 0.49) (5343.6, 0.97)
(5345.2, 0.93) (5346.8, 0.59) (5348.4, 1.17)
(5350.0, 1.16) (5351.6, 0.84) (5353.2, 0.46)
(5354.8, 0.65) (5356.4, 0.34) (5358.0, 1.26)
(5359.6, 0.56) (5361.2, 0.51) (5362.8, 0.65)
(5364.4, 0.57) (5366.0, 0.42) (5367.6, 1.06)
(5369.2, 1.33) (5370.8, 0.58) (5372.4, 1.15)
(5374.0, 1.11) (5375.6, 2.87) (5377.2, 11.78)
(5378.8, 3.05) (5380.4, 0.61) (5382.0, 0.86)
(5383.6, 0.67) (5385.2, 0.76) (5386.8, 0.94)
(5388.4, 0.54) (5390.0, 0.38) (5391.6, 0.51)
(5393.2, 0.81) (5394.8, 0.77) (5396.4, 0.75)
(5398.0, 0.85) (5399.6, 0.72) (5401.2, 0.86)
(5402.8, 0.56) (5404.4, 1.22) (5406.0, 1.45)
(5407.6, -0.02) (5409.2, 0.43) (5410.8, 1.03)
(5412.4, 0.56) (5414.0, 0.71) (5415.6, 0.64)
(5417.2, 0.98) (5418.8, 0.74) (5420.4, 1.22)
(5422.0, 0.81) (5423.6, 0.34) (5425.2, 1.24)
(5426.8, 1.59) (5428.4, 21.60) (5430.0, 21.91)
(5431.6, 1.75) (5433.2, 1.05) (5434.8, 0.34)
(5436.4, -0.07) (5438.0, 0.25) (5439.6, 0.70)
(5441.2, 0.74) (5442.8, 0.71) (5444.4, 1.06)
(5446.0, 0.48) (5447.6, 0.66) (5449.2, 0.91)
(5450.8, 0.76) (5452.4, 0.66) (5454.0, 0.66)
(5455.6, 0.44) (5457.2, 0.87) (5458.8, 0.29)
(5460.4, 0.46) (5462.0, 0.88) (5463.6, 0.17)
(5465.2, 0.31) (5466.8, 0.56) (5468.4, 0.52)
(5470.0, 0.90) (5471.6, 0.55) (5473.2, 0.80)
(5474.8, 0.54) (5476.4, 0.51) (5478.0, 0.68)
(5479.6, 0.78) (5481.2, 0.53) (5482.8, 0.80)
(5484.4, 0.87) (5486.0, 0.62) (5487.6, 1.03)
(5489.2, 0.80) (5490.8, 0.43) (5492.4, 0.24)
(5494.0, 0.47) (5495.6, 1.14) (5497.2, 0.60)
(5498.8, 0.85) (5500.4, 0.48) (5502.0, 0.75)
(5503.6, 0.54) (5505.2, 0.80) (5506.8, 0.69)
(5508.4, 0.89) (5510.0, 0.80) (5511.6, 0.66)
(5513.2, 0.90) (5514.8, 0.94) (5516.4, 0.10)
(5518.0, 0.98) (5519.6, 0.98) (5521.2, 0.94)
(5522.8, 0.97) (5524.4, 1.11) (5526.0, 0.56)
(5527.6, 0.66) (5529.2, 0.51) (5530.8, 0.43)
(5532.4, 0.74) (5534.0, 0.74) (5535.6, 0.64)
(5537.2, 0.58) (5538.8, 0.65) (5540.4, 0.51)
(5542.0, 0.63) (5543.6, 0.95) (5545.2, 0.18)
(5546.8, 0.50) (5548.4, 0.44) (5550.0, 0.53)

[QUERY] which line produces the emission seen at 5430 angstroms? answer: [O III]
